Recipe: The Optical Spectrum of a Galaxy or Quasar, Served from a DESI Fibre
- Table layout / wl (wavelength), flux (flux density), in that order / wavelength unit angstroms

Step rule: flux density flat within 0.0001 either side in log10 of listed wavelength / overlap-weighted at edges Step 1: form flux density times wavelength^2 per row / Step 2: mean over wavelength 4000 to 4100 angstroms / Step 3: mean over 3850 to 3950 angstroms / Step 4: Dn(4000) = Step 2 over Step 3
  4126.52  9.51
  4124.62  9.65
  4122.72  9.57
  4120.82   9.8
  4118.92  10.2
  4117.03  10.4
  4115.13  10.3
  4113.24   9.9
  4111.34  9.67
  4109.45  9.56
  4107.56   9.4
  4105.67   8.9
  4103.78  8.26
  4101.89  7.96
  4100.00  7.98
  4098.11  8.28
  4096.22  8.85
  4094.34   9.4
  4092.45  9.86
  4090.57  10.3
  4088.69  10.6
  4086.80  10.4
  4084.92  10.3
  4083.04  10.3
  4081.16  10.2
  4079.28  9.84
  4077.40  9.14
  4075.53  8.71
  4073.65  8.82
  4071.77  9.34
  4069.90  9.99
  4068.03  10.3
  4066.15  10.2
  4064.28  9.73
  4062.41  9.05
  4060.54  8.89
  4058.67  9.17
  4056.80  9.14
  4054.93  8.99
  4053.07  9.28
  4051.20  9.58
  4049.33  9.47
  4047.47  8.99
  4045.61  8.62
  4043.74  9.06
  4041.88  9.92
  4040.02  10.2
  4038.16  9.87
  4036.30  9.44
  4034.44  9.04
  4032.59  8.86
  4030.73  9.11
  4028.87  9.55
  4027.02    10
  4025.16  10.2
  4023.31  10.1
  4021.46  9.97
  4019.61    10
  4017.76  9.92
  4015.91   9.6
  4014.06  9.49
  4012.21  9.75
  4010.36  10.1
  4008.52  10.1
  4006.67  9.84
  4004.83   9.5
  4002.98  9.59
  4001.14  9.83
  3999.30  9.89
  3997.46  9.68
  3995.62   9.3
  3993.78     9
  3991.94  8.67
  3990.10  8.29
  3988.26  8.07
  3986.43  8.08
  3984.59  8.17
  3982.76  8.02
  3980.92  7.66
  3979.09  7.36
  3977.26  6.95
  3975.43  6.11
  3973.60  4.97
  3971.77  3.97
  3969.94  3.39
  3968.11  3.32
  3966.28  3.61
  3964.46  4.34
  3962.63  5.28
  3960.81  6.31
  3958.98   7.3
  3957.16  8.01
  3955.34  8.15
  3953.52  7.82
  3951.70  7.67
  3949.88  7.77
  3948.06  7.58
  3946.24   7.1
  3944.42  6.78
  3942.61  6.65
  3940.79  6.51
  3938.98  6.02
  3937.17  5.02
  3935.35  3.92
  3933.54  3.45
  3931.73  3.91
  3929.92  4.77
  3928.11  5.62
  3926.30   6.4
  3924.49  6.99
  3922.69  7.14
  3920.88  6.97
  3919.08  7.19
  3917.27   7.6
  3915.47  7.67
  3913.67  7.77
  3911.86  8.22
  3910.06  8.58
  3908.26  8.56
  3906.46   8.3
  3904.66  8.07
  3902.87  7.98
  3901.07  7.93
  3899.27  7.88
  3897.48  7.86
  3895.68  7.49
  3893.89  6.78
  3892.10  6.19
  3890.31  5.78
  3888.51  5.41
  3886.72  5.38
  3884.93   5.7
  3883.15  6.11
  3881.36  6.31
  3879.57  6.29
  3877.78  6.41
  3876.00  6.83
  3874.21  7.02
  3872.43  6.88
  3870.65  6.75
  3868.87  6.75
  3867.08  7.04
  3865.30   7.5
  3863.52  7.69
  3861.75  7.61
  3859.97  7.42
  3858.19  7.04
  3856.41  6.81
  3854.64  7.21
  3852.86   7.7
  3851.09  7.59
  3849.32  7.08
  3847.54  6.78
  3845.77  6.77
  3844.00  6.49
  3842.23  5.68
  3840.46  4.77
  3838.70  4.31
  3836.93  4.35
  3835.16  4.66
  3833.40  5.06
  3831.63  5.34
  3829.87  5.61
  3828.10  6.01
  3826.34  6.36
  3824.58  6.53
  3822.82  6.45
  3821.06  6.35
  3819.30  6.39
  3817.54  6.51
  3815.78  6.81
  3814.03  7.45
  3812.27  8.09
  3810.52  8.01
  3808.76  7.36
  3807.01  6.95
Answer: 1.5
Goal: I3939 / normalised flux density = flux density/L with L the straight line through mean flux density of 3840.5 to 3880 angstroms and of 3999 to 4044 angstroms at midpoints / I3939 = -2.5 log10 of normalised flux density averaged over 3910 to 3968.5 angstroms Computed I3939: 0.28 mag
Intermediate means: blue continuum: 6.93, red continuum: 9.73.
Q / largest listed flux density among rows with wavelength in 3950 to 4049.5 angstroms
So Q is 10.2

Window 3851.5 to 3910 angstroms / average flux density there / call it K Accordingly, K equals 7.05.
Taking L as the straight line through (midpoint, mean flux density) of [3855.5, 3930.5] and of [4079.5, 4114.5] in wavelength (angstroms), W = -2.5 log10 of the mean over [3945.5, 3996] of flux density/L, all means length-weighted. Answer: 0.16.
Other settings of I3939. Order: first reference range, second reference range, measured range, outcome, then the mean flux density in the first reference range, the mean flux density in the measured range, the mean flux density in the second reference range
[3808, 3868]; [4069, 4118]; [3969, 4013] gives 0.02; 6.55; 8.18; 9.49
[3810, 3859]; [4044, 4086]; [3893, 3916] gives -0.09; 6.35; 7.93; 9.45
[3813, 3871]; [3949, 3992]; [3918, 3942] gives 0.15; 6.45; 5.71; 6.6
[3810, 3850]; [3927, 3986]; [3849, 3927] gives -0.17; 6.15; 7.14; 6.07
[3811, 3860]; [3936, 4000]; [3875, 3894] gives 0.08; 6.34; 6.08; 6.92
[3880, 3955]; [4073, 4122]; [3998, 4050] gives -0.15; 6.76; 9.65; 9.52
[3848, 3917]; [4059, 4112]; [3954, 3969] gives 0.34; 7.15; 5.85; 9.43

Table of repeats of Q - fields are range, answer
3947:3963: 8.15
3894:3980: 8.58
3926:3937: 6.4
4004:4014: 10.1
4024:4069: 10.3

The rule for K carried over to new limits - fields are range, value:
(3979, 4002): 8.66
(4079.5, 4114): 9.45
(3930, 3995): 6.43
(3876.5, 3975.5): 6.44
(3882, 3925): 7.23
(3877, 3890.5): 5.92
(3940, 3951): 7.08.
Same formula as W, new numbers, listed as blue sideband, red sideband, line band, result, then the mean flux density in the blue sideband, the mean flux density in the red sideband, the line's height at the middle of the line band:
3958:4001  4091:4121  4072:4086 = -0.10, 6.92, 9.3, 8.79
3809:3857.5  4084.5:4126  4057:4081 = -0.04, 6.36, 9.51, 9.09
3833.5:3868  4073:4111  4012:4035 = -0.13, 6.52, 9.36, 8.56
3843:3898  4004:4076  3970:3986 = 0.29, 6.78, 9.54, 8.53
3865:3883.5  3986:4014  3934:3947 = 0.34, 6.71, 9.34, 8.09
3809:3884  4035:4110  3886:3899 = 0.10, 6.55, 9.4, 7.13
